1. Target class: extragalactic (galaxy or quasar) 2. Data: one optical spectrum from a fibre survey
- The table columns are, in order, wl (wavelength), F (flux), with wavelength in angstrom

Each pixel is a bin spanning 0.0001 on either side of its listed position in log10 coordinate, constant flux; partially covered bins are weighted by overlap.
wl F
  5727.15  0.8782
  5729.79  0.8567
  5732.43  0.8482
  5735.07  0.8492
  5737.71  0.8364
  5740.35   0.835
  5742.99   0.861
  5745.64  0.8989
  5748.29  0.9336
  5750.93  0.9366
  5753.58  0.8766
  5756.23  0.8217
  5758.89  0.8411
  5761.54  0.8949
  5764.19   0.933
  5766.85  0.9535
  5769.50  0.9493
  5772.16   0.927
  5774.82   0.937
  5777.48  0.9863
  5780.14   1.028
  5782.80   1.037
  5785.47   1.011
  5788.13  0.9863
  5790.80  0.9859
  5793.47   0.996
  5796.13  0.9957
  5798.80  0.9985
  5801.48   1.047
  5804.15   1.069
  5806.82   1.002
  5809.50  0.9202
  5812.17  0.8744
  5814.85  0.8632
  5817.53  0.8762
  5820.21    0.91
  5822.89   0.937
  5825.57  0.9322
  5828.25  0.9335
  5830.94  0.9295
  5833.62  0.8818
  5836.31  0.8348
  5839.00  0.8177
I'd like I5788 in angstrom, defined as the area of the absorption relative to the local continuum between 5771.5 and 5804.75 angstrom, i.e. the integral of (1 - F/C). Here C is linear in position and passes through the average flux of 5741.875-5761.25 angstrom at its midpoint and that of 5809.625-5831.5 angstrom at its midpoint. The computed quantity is -3.9 angstrom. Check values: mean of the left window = 0.882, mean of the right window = 0.907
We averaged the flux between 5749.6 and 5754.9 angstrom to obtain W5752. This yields 0.908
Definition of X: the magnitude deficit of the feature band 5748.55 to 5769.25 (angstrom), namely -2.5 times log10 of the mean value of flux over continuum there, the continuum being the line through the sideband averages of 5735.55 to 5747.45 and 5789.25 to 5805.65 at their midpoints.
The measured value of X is 0.01 mag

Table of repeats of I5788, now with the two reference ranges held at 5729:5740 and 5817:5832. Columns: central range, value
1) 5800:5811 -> -1.2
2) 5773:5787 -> -1.8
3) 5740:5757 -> -0.5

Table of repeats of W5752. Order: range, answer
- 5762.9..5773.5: 0.941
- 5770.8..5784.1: 0.983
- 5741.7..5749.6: 0.897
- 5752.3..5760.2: 0.845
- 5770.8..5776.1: 0.931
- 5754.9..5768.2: 0.889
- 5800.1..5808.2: 1.04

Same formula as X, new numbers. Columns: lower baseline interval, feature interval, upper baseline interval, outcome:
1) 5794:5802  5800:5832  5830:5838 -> 0.00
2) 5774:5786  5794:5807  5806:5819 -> -0.09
